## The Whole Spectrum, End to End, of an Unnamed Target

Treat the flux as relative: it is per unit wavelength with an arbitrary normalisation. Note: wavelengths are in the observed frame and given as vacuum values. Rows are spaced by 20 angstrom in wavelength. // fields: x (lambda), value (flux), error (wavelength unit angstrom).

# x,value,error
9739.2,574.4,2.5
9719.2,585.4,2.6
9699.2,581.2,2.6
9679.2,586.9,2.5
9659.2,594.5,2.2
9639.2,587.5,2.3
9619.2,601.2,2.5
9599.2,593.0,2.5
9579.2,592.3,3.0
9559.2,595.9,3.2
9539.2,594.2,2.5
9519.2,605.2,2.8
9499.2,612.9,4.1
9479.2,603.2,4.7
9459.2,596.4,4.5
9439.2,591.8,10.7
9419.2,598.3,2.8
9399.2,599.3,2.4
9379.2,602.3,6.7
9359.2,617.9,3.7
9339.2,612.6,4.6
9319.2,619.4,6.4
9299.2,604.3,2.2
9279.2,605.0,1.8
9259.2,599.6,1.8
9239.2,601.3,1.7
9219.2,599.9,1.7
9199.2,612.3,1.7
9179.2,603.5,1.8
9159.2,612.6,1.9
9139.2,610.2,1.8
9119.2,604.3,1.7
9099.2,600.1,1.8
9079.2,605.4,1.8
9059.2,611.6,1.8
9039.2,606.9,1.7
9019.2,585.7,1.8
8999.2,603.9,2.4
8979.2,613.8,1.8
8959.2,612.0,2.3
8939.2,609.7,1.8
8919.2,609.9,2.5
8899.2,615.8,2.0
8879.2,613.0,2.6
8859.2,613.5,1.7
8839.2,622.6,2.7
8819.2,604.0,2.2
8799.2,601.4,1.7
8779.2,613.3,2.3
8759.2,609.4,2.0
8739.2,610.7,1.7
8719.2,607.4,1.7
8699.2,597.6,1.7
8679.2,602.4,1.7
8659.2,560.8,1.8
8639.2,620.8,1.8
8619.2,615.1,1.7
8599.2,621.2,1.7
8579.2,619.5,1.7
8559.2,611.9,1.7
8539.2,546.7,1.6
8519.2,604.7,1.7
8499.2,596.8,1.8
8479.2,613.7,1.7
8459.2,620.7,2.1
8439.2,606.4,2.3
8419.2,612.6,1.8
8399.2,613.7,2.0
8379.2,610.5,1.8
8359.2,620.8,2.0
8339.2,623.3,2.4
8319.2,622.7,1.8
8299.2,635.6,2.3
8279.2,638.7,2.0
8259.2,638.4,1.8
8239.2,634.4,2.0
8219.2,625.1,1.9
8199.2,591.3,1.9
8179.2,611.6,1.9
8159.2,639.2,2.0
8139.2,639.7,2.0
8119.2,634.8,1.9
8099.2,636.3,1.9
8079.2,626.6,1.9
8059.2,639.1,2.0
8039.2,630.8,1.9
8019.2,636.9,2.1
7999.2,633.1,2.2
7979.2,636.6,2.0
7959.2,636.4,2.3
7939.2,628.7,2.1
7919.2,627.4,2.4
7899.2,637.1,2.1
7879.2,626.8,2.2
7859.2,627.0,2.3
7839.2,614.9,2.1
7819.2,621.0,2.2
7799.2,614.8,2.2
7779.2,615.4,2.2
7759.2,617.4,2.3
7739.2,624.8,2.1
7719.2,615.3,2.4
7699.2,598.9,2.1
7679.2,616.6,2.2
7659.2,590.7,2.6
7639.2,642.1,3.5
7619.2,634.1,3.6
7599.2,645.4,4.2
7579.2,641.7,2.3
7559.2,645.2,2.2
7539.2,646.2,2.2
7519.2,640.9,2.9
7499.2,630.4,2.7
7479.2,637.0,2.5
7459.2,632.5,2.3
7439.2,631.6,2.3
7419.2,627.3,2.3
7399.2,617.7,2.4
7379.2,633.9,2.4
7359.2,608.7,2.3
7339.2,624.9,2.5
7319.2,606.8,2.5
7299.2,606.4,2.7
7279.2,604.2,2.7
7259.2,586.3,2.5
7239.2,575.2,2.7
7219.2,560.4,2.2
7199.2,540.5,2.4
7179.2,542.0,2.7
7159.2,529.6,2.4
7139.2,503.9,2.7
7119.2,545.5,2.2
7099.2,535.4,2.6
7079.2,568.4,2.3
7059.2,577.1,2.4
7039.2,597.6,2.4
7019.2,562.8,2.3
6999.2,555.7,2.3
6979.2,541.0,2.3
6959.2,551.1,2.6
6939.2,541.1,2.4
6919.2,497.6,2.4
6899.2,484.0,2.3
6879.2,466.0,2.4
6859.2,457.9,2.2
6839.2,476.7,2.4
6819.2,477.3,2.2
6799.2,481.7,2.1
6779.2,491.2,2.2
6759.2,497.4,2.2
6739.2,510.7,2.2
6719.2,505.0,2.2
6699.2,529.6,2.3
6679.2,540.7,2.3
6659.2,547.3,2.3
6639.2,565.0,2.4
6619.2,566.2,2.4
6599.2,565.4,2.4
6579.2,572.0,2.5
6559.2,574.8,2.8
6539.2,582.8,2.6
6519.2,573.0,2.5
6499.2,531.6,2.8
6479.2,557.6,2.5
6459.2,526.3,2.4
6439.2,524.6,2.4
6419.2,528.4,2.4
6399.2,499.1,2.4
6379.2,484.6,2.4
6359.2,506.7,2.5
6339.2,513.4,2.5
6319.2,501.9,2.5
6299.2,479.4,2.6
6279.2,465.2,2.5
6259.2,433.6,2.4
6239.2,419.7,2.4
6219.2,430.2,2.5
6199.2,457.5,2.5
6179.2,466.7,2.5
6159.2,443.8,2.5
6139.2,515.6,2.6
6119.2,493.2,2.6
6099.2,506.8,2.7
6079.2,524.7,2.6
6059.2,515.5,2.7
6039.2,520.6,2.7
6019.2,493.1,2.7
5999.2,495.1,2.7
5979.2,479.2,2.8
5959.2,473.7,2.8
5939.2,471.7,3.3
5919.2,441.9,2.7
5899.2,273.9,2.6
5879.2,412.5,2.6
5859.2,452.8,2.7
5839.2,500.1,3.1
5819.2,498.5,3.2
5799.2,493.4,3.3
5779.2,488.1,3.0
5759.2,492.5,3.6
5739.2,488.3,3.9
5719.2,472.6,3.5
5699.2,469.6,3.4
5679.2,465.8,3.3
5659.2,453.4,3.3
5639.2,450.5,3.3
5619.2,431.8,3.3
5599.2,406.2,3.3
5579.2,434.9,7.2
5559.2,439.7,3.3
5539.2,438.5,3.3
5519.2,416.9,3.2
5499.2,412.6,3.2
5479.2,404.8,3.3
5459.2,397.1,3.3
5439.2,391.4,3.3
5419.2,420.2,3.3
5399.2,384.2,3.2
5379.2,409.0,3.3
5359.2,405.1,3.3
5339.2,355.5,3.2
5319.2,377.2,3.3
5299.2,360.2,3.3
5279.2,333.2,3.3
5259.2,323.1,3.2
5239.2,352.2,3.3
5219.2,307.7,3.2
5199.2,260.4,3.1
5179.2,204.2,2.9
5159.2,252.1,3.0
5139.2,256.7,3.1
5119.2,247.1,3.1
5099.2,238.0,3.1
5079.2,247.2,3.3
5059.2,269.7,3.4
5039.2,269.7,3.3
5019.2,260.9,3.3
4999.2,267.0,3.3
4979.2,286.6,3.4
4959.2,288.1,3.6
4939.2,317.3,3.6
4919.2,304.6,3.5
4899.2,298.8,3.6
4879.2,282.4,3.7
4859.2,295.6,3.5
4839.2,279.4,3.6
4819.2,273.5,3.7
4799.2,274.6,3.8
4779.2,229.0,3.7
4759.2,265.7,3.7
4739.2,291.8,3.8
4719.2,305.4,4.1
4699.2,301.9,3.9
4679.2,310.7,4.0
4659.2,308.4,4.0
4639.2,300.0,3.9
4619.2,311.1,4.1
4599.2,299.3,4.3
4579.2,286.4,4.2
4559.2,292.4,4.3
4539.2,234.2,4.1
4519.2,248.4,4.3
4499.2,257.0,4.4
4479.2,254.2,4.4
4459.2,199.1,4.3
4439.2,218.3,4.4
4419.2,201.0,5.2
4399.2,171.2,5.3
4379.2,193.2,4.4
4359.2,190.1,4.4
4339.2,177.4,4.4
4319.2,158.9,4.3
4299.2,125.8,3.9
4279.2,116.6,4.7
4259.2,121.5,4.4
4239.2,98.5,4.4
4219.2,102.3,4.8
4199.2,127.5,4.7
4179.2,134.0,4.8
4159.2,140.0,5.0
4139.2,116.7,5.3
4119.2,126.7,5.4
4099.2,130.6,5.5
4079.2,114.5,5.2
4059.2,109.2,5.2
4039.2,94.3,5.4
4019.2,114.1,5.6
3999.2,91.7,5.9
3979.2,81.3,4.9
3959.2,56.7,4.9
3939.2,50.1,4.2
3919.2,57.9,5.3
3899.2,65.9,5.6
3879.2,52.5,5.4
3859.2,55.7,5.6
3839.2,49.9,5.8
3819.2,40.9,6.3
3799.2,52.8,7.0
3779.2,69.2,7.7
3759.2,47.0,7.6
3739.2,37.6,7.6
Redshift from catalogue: 0.00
